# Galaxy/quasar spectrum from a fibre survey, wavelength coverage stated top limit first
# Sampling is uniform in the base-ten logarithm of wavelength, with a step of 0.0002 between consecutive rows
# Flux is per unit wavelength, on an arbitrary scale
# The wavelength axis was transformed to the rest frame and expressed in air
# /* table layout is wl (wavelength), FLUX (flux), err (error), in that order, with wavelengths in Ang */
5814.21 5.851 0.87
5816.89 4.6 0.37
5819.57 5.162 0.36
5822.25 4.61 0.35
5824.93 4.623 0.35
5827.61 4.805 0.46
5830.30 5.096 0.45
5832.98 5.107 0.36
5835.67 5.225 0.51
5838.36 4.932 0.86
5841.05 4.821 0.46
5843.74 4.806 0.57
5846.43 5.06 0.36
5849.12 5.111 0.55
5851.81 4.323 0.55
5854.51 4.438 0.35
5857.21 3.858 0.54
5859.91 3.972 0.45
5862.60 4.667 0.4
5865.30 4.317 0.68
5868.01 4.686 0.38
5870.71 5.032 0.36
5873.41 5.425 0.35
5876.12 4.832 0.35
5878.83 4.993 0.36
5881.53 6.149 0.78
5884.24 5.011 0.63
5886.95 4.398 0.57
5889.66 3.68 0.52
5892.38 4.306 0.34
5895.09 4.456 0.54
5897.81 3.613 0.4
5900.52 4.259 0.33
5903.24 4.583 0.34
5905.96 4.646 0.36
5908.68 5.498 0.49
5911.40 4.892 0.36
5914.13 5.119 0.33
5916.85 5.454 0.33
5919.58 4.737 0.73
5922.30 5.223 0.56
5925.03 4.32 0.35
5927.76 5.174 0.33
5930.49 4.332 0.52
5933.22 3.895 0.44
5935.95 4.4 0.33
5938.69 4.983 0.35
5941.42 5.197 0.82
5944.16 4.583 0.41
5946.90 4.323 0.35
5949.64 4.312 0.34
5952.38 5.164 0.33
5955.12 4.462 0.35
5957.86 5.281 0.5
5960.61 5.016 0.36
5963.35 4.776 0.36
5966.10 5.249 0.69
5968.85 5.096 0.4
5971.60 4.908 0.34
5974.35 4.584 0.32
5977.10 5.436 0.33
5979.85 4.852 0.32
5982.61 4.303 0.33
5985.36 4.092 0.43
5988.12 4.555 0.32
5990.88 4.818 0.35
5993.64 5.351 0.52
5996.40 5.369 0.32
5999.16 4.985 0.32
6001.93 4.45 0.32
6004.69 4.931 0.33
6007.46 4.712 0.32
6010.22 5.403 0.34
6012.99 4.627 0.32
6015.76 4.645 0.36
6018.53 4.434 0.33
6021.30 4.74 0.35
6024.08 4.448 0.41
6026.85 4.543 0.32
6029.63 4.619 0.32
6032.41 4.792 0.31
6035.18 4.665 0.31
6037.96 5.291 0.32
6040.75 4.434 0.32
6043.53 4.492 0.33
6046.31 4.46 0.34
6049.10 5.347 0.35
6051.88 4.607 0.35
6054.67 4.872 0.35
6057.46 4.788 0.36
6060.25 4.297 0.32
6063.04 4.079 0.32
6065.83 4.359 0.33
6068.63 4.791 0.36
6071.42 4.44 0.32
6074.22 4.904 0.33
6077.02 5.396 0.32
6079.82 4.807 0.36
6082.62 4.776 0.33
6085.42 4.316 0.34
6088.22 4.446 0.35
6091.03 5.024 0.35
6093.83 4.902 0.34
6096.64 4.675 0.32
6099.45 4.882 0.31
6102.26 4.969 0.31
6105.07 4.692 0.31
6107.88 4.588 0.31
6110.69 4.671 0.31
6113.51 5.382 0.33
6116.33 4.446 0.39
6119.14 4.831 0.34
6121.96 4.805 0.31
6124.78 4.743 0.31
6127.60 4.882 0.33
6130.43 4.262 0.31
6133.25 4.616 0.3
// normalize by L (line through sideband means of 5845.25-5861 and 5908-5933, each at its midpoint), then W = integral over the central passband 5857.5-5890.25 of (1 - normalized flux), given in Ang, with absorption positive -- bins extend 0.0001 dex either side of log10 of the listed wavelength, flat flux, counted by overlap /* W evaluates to -1.1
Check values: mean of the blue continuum 4.46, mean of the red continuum 4.91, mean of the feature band 4.76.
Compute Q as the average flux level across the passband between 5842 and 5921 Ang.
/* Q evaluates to 4.7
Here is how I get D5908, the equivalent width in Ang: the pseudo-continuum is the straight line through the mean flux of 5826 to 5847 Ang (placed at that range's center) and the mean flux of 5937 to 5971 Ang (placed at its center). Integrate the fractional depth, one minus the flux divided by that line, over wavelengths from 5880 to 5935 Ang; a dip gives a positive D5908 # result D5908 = 2.5 Ang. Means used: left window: 4.97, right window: 4.87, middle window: 4.69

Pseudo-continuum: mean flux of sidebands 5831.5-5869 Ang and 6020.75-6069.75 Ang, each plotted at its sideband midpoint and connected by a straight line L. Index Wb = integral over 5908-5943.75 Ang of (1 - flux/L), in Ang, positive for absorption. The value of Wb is -1.4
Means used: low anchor 4.67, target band 4.84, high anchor 4.64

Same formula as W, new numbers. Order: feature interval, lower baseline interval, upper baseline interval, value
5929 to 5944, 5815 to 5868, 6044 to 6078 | 0.4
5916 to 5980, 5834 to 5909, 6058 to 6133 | -1.8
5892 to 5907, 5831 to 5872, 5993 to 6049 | 1.3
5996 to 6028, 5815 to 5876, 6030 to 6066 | -0.5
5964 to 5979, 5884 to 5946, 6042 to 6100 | -1.2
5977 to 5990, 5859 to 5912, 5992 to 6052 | 0.5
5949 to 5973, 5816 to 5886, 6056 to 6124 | -0.8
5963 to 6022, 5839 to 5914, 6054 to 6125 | -1.7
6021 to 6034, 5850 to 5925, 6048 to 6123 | 0.3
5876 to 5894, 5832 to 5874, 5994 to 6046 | -0.1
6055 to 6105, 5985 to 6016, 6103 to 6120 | 1.0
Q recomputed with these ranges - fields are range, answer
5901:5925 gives 4.95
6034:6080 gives 4.7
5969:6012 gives 4.86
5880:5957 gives 4.69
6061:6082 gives 4.67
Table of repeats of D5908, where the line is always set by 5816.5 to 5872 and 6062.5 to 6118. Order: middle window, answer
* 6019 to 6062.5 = 0.56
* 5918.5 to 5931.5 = -0.10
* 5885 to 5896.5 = 1.17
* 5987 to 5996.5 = -0.51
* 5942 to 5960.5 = 0.00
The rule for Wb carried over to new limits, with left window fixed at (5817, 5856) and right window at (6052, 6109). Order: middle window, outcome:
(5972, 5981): -0.36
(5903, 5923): -0.96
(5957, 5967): -0.60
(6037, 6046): 0.08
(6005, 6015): -0.33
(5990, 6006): -0.80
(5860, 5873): 0.46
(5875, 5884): -0.88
